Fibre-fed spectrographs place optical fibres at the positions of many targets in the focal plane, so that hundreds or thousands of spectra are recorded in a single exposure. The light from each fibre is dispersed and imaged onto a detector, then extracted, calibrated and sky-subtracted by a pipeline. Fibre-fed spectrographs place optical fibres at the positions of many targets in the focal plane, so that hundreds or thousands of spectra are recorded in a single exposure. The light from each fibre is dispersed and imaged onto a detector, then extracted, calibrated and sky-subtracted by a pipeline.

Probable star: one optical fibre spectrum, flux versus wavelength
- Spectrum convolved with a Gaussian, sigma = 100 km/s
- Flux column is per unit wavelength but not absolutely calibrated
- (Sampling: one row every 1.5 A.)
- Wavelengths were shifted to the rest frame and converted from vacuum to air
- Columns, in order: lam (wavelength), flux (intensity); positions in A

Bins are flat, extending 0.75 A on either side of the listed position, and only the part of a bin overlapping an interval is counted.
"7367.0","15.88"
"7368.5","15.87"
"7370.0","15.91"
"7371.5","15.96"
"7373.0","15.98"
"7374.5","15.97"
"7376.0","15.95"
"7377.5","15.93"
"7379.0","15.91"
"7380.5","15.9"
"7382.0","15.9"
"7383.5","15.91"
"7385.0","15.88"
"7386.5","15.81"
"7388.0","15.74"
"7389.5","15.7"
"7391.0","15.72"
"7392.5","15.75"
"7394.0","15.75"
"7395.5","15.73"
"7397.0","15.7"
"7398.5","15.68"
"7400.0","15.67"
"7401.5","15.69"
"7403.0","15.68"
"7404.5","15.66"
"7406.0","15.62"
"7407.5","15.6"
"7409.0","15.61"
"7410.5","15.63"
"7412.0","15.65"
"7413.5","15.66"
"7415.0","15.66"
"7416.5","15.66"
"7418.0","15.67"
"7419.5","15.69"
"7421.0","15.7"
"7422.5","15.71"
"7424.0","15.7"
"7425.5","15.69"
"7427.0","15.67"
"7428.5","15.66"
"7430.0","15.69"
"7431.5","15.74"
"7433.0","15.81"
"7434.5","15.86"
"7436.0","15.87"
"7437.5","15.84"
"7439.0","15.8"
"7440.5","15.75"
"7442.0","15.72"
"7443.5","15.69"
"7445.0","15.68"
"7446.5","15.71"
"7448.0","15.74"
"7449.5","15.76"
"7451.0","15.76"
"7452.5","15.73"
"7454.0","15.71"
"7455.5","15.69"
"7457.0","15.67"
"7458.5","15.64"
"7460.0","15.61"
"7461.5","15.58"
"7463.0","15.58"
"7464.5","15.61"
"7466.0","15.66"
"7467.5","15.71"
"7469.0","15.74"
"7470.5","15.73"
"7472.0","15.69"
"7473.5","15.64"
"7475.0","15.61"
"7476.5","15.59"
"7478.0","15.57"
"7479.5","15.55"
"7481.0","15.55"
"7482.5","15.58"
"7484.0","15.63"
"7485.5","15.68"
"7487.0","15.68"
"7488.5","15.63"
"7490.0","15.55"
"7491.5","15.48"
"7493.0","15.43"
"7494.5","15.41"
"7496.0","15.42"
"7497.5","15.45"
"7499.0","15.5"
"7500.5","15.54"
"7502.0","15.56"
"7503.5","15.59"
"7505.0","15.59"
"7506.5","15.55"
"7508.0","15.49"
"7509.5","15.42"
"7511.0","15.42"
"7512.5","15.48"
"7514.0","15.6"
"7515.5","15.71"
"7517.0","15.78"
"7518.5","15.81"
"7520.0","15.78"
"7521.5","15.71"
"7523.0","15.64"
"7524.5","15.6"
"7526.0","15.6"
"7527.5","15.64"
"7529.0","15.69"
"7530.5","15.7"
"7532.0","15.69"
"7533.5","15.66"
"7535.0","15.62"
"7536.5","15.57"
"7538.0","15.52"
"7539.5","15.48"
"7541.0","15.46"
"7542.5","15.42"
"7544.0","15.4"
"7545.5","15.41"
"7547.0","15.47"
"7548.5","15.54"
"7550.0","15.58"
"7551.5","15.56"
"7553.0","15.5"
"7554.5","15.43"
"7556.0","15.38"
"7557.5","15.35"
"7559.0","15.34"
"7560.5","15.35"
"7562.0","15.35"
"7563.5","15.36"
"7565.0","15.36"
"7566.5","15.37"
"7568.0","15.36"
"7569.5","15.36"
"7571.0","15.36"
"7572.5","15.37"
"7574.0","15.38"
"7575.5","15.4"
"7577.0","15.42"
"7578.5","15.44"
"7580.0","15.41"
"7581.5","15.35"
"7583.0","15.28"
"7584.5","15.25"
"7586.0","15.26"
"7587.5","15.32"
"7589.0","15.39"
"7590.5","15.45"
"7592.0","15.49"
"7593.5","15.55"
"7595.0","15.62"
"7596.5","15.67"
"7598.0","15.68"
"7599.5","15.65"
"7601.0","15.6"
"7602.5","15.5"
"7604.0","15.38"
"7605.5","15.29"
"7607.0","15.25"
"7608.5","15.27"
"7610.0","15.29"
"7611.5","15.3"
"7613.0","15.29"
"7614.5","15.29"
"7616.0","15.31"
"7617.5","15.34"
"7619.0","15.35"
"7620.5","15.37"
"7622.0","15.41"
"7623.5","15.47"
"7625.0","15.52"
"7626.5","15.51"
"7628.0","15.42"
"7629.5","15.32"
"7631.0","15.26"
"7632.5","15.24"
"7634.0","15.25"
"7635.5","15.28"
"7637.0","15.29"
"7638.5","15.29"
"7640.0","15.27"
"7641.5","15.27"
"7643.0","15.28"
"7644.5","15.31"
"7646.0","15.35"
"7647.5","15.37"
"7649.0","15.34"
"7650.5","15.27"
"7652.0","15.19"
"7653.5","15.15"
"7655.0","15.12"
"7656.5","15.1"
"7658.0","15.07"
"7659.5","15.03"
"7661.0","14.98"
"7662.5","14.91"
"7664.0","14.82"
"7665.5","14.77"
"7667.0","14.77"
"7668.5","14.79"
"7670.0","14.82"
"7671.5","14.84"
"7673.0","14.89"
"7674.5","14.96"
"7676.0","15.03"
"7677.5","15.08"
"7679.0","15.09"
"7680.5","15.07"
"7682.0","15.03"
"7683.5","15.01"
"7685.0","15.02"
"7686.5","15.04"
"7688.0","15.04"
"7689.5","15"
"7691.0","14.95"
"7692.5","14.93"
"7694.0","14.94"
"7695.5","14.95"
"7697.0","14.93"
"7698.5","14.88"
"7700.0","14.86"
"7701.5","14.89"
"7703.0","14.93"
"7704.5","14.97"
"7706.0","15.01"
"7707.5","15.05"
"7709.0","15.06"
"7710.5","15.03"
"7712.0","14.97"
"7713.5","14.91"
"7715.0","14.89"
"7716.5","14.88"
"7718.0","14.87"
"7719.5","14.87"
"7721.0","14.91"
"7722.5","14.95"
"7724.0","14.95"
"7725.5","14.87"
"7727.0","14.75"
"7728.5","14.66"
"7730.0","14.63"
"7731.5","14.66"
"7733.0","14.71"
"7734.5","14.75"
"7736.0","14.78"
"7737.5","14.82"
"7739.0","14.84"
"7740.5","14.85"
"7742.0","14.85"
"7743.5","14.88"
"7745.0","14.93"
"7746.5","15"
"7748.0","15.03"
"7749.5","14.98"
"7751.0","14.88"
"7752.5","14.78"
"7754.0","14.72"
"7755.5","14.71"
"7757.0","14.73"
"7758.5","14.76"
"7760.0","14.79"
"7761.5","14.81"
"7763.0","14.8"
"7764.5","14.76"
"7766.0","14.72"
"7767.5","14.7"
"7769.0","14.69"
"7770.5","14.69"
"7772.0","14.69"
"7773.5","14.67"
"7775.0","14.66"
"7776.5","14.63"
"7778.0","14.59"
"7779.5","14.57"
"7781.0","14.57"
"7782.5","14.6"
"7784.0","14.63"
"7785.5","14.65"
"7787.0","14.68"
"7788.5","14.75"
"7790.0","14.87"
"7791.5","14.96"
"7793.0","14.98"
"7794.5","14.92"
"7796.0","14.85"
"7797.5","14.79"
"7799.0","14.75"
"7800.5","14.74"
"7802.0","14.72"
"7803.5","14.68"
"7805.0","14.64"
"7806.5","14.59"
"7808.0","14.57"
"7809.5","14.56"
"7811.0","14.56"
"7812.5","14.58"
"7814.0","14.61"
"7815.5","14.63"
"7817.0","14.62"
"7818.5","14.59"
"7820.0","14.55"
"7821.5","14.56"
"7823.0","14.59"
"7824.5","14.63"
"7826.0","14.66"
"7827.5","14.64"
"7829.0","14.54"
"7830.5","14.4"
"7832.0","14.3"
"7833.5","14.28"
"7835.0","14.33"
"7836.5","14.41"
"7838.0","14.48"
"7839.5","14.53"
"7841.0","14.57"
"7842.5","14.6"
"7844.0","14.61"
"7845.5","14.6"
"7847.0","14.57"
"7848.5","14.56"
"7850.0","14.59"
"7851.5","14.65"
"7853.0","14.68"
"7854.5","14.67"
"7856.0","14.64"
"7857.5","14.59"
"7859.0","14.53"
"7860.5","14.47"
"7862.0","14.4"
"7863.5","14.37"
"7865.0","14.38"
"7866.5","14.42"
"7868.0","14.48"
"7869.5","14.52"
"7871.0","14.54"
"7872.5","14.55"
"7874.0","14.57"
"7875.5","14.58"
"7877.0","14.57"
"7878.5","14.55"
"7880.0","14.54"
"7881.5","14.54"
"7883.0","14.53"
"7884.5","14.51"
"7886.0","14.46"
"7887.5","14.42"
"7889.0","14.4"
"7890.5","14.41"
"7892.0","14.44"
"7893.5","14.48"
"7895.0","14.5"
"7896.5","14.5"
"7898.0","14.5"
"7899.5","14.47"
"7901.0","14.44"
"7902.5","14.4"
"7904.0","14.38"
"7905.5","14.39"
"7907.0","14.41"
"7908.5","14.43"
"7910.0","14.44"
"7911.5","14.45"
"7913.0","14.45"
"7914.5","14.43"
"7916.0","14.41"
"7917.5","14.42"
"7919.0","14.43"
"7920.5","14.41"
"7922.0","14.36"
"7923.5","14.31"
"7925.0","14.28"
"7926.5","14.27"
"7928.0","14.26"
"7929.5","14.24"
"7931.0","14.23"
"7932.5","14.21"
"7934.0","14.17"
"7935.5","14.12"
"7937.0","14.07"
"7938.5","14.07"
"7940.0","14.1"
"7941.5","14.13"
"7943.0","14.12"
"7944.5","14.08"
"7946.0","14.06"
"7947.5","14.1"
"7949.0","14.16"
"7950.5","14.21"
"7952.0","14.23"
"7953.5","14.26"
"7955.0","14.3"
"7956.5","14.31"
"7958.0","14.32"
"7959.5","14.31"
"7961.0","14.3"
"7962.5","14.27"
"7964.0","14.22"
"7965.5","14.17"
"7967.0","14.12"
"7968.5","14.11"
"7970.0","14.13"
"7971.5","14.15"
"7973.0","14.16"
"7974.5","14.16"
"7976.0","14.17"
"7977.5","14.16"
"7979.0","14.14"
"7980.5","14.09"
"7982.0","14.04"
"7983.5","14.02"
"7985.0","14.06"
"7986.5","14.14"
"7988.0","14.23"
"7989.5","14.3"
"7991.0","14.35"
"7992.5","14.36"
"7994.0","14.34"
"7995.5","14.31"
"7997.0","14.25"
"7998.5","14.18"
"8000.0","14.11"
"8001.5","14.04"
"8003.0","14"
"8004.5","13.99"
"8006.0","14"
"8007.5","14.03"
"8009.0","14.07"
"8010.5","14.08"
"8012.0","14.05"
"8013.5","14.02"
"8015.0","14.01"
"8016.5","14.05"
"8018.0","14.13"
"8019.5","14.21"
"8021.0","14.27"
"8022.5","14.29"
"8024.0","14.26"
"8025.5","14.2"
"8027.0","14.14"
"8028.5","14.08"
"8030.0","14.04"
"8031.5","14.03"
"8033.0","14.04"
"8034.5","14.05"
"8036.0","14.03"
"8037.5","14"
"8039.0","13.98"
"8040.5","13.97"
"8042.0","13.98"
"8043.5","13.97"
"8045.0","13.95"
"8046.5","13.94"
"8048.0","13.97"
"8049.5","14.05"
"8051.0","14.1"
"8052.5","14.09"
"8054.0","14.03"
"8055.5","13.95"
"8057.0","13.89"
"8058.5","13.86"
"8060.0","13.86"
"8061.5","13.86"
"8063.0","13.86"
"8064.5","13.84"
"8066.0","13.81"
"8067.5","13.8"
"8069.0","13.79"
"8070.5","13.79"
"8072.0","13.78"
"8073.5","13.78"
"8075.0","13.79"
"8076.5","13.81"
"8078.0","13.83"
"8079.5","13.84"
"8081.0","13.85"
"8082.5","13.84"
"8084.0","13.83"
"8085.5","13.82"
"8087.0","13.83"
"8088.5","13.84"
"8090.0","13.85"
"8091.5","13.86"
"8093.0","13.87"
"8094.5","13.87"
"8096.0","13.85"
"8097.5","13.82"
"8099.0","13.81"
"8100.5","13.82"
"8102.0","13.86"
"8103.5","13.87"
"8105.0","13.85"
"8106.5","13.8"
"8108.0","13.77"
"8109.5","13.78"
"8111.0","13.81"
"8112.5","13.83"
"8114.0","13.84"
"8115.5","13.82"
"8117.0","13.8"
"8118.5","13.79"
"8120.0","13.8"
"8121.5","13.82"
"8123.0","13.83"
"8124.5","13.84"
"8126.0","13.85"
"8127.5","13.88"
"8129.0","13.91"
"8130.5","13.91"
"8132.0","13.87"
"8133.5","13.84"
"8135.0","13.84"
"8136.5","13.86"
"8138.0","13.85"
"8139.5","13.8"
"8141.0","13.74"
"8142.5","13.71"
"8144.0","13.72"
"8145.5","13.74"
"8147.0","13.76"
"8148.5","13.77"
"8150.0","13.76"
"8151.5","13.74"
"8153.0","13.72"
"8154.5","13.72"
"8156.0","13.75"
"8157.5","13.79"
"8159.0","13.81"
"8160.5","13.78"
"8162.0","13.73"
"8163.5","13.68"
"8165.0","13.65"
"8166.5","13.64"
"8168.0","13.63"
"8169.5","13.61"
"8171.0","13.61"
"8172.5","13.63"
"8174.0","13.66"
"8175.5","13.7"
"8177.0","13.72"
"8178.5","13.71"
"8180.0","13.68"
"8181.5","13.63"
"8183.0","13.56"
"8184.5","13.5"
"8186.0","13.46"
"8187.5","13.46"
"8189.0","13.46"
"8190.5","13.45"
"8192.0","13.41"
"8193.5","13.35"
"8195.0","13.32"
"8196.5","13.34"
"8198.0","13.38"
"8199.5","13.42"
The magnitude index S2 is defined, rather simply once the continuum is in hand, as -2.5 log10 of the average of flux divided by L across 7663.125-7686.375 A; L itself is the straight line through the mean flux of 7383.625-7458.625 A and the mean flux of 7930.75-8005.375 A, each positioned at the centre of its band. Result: 0.00 mag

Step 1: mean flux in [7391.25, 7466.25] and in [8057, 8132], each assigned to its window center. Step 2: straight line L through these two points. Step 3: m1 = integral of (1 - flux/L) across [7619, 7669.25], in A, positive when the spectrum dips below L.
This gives -0.4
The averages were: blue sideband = 15.7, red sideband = 13.8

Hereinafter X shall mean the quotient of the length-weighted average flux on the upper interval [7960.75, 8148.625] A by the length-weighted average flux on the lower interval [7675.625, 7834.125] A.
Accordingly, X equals 0.94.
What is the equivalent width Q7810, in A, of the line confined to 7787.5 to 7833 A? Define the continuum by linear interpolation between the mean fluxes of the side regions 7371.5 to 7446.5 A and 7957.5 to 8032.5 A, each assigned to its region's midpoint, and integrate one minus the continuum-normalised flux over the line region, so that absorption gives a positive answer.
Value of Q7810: 0.0 A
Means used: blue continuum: 15.7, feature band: 14.7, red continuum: 14.2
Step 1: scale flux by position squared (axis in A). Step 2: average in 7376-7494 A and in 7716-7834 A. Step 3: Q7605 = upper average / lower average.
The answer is 1.03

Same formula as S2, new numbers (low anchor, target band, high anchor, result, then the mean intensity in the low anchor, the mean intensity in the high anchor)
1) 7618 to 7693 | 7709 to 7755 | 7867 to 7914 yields 0.01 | 15.1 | 14.5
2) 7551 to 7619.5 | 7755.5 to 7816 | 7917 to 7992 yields 0.00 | 15.4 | 14.2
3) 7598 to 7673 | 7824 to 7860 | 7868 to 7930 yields 0.01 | 15.2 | 14.4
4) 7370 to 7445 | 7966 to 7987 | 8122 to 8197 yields 0.01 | 15.8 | 13.7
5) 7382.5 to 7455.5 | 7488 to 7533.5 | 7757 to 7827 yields -0.01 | 15.7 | 14.7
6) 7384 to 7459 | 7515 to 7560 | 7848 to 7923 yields -0.01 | 15.7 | 14.5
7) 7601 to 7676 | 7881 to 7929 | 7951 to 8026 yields 0.00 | 15.2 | 14.2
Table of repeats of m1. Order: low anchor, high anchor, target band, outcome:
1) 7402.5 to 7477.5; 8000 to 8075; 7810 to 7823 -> 0.0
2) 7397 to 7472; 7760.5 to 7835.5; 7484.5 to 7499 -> 0.0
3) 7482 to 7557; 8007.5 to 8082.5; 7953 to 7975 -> 0.0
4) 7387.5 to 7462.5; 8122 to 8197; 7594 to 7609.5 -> -0.3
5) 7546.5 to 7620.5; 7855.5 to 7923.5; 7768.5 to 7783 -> 0.2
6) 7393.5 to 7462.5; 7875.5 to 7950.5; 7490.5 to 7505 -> 0.0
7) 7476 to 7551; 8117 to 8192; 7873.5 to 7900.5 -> 0.0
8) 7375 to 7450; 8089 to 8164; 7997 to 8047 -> 0.1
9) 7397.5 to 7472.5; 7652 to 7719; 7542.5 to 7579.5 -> -0.2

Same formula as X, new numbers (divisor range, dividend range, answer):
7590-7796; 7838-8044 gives 0.95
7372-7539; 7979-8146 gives 0.89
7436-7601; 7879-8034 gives 0.92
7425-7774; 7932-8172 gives 0.91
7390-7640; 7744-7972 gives 0.93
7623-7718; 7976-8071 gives 0.93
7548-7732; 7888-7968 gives 0.94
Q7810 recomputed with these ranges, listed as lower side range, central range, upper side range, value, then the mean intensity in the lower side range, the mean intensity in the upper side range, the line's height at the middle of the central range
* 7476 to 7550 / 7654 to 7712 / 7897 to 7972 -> 0.3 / 15.6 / 14.3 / 15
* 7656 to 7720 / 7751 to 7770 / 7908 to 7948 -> 0.0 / 15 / 14.3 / 14.7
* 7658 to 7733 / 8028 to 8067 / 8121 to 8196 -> 0.1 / 14.9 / 13.7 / 14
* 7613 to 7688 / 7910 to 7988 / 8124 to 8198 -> 0.4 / 15.2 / 13.7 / 14.3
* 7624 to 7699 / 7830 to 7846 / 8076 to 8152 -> 0.2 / 15.1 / 13.8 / 14.6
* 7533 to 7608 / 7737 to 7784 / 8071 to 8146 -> 0.3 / 15.4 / 13.8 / 14.9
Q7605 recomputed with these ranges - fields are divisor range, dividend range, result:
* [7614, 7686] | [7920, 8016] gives 1.01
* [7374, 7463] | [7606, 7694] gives 1.02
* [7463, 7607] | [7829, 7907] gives 1.02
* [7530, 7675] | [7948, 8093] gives 1.02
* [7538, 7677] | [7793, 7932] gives 1.01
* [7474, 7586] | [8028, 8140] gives 1.03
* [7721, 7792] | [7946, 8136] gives 1.02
